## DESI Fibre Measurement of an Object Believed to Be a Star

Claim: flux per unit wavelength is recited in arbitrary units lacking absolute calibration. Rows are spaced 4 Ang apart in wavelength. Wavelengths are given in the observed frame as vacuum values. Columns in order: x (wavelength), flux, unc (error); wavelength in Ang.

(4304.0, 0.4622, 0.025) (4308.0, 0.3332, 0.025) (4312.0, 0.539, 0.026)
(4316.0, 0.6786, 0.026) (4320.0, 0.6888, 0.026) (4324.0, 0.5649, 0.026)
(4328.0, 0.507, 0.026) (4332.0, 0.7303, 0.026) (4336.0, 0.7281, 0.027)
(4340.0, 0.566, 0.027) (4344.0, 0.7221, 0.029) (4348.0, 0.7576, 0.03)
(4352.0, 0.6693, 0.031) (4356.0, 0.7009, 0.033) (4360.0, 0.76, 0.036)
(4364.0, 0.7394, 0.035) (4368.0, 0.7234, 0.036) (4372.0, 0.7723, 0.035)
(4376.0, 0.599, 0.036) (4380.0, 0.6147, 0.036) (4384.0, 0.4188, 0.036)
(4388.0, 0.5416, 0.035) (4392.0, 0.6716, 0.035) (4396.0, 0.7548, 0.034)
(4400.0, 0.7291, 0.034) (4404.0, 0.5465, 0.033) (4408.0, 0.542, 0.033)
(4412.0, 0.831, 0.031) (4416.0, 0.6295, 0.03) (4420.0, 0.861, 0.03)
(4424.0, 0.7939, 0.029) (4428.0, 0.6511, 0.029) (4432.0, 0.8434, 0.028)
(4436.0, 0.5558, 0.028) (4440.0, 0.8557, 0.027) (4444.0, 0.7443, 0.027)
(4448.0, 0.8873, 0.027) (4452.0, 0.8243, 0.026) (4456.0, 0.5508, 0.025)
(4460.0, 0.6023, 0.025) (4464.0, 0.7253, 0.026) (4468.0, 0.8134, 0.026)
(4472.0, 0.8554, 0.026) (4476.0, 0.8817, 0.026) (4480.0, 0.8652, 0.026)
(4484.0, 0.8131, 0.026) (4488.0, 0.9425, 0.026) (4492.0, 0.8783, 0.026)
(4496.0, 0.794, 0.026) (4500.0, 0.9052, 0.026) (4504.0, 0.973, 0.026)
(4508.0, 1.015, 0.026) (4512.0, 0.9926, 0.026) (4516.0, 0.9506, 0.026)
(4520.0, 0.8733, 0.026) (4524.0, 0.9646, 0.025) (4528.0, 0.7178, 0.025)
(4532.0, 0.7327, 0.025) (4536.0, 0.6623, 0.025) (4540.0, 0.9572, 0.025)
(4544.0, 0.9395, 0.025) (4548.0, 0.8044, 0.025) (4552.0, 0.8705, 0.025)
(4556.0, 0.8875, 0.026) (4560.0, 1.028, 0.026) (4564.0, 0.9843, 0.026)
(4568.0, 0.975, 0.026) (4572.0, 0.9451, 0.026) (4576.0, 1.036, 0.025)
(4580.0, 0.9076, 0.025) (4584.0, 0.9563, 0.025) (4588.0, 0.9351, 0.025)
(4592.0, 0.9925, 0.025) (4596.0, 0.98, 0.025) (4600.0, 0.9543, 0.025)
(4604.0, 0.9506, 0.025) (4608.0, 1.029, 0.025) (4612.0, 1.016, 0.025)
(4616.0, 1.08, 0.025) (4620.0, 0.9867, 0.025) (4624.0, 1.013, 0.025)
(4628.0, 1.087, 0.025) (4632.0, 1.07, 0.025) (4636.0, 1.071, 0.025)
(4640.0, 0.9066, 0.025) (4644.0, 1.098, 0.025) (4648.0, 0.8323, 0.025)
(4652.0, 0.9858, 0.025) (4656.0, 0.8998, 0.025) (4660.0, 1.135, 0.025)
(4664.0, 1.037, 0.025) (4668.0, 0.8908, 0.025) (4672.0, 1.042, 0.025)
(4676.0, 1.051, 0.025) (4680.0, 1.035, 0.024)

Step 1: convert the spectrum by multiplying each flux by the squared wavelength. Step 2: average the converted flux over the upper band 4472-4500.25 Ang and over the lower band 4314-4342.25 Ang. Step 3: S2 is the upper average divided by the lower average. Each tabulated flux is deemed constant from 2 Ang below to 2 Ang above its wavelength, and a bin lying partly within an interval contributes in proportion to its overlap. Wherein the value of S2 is 1.46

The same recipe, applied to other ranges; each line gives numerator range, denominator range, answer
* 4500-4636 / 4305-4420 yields 1.61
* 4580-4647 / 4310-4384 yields 1.70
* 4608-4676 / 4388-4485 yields 1.50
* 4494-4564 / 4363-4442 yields 1.38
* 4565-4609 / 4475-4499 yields 1.17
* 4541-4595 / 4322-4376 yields 1.52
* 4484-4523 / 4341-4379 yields 1.38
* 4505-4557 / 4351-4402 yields 1.40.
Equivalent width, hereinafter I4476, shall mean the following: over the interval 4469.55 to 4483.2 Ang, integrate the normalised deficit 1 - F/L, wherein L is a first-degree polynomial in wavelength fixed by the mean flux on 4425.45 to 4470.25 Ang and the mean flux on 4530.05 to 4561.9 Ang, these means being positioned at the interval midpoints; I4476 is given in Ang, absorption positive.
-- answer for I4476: -1.6 Ang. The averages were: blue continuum 0.734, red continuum 0.86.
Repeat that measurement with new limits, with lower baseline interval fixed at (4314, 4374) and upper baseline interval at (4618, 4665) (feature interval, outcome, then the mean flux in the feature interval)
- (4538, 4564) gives -0.2 Ang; 0.92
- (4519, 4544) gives 1.8 Ang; 0.825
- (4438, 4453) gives -0.6 Ang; 0.828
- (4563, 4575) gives -0.5 Ang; 0.972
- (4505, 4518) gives -1.7 Ang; 0.985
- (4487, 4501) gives -0.4 Ang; 0.874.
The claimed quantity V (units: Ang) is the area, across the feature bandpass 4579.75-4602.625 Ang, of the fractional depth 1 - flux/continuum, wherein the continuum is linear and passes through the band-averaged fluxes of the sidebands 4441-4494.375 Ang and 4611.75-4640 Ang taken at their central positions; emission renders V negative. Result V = 0.7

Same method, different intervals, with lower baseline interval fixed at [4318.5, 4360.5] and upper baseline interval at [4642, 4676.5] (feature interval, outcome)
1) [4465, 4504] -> -2.2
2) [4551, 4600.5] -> -2.7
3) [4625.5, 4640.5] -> -1.2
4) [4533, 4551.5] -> 0.8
